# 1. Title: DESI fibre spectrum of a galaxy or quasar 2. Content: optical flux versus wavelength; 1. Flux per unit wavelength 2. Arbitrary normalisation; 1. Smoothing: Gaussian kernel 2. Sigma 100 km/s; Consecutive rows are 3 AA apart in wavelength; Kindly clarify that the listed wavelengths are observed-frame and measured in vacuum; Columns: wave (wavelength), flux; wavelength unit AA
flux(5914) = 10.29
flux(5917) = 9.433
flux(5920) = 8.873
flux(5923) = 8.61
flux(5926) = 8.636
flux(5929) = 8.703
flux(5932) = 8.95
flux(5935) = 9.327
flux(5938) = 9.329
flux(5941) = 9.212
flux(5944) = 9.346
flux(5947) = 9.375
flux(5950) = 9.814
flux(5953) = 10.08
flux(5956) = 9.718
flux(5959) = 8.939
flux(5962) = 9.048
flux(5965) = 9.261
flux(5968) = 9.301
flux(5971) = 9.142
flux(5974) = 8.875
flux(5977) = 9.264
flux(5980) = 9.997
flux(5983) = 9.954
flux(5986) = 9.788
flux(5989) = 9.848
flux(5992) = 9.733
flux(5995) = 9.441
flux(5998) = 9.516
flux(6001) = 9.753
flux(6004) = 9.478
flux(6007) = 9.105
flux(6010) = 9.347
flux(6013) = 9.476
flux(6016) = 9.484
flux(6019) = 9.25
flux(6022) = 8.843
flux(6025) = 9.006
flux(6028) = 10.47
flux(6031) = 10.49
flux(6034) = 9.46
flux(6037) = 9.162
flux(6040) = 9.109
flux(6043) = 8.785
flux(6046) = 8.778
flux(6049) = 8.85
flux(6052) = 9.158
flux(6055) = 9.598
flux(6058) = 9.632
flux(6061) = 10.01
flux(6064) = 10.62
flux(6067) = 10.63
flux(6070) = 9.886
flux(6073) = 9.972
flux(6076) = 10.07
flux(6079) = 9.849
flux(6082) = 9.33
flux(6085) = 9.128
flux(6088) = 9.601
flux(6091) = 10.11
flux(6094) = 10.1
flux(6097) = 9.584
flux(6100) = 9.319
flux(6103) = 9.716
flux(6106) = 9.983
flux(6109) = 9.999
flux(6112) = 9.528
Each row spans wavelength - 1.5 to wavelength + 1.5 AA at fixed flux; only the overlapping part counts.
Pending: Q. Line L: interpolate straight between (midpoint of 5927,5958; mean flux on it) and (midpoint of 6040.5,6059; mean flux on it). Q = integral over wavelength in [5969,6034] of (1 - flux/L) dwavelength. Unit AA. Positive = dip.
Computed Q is -2.1 AA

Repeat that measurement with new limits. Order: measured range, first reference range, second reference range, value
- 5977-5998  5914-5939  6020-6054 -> -1.27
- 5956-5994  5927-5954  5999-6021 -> -0.32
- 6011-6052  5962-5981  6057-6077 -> 2.06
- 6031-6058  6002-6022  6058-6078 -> 1.61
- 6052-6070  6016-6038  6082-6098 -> -0.74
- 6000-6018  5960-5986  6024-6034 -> 0.59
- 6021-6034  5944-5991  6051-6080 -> 0.09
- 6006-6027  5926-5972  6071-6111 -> 0.57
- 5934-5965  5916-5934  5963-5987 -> -0.92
